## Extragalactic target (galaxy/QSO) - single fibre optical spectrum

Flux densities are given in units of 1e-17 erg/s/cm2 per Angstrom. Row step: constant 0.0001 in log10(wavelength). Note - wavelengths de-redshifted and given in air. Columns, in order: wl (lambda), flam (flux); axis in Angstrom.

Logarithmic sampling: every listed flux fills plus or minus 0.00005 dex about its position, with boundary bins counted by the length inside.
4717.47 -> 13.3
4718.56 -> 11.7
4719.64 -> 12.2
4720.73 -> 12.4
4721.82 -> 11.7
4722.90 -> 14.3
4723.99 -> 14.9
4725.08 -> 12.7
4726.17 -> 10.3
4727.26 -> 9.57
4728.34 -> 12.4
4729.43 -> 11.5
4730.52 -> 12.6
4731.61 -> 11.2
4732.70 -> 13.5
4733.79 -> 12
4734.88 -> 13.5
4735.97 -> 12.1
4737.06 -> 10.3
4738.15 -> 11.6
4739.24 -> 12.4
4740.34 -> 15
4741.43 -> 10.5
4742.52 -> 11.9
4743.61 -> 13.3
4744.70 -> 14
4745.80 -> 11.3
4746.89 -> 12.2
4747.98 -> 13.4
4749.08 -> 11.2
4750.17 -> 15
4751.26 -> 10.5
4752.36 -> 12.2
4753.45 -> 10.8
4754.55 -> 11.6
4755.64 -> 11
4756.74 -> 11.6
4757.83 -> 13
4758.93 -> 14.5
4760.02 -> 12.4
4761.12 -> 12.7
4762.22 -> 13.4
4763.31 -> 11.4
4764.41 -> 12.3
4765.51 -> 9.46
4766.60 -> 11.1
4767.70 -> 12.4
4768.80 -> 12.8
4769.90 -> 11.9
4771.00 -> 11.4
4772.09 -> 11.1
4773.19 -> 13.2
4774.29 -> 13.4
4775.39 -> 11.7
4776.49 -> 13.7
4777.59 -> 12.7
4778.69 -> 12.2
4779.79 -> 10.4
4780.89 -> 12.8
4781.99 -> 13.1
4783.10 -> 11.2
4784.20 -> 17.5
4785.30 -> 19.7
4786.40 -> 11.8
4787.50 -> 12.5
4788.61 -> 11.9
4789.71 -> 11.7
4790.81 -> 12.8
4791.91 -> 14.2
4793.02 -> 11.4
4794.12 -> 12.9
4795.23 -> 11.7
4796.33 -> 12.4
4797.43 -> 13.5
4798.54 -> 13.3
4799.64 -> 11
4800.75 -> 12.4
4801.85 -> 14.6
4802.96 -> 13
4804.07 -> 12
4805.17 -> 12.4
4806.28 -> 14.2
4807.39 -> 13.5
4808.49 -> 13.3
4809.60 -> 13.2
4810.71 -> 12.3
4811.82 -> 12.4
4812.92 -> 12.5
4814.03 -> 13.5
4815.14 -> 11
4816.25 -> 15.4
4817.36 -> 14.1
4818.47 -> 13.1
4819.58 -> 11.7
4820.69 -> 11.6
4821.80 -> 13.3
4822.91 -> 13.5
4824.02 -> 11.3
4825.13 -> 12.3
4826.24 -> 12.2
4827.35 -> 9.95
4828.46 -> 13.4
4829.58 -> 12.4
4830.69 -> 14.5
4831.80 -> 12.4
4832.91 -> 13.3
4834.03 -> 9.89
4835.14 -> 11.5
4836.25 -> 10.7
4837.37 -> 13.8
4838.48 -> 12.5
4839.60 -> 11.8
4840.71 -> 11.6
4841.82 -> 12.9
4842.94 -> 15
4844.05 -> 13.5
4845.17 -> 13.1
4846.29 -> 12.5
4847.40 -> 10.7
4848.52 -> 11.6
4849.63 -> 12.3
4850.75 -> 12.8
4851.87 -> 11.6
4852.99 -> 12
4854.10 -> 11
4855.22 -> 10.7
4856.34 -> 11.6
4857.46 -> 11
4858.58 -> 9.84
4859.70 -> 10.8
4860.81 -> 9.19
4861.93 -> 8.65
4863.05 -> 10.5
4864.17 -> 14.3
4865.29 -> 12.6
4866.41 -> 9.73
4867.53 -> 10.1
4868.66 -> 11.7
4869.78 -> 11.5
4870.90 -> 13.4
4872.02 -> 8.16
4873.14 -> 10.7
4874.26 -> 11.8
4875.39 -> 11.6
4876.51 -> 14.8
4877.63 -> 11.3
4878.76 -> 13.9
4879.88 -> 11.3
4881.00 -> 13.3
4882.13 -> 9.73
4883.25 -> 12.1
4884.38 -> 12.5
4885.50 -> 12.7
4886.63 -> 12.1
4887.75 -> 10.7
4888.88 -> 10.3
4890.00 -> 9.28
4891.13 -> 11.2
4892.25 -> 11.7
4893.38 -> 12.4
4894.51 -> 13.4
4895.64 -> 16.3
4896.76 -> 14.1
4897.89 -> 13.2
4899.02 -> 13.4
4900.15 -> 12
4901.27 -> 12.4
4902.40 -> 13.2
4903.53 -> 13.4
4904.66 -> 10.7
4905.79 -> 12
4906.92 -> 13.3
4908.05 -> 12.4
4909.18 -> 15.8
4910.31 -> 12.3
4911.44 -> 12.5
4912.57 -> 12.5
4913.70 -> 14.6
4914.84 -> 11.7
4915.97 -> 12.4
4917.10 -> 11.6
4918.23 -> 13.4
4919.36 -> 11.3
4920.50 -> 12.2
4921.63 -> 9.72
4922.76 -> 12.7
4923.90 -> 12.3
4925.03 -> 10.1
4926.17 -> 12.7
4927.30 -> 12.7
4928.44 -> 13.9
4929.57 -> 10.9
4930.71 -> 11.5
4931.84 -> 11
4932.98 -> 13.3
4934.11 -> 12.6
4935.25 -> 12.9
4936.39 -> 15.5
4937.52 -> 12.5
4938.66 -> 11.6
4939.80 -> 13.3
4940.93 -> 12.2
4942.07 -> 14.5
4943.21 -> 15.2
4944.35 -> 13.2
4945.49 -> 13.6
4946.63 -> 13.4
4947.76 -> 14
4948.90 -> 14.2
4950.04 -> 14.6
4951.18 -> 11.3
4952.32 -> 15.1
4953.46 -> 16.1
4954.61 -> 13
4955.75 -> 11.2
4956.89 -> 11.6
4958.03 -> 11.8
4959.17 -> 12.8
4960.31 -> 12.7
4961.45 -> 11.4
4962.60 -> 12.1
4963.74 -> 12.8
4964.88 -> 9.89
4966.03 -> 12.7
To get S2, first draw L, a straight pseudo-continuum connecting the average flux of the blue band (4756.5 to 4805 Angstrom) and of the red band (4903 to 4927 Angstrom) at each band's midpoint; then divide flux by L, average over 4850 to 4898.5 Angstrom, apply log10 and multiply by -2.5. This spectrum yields 0.07 mag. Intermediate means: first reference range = 12.6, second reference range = 12.4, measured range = 11.7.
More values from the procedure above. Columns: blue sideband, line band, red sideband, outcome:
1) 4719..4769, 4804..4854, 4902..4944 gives -0.012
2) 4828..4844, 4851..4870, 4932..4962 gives 0.156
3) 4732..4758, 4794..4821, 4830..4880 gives -0.076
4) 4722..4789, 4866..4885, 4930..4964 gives 0.103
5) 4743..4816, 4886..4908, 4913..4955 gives 0.038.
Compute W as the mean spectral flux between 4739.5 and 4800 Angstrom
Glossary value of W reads 12.5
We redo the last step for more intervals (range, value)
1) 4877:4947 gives 12.5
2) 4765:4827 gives 12.7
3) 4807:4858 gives 12.4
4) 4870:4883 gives 11.8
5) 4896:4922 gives 12.7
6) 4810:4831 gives 12.6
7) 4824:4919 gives 12.1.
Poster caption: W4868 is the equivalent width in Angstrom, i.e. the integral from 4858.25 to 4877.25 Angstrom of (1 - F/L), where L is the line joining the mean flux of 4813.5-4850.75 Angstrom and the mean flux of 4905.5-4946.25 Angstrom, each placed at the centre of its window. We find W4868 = 2.13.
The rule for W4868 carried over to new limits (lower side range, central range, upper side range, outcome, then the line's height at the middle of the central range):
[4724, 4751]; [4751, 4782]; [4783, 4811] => 1.5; 12.7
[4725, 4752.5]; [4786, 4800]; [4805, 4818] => 0.5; 12.9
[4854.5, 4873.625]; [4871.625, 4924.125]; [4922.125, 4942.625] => -2.6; 11.7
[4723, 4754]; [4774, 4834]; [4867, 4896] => -3.9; 12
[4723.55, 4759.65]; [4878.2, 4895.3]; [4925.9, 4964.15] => 1.2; 12.8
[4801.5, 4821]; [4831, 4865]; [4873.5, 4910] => 2.5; 12.7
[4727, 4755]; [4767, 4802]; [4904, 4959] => -1.3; 12.3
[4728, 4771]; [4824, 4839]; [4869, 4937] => 0.1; 12.3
